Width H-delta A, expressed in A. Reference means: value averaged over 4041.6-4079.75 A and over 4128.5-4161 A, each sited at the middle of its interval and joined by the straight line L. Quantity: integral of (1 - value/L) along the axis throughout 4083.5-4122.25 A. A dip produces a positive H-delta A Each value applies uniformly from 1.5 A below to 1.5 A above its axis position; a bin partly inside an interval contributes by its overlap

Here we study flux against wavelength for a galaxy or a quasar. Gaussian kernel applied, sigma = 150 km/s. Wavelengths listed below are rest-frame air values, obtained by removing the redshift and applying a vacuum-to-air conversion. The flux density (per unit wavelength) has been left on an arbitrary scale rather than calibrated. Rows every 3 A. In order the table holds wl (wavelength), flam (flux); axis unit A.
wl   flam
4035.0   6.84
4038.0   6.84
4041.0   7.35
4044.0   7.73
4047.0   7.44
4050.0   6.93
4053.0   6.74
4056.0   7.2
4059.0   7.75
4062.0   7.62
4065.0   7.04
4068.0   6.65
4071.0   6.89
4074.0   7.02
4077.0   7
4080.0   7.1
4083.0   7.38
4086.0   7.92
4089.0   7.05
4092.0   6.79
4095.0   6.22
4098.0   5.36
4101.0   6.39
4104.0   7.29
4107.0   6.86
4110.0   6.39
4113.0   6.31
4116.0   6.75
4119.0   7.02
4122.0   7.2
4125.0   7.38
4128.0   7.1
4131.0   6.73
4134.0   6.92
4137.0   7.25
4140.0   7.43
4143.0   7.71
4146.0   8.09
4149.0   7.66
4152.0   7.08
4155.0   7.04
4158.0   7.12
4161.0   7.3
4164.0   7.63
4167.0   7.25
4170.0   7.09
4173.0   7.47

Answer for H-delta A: 2.7 A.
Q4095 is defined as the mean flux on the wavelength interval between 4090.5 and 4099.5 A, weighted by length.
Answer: 6.12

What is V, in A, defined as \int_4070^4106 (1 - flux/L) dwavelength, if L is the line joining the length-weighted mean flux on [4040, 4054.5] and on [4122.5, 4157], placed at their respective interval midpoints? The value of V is 2.0 A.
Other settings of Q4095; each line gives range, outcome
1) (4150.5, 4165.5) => 7.23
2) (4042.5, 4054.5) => 7.21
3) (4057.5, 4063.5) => 7.68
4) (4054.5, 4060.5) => 7.48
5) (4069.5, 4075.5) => 6.95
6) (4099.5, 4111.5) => 6.73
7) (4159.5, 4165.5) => 7.46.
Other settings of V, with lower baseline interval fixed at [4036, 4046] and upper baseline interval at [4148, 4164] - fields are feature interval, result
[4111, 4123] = 0.80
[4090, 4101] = 1.63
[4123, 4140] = 0.37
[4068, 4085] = 0.51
